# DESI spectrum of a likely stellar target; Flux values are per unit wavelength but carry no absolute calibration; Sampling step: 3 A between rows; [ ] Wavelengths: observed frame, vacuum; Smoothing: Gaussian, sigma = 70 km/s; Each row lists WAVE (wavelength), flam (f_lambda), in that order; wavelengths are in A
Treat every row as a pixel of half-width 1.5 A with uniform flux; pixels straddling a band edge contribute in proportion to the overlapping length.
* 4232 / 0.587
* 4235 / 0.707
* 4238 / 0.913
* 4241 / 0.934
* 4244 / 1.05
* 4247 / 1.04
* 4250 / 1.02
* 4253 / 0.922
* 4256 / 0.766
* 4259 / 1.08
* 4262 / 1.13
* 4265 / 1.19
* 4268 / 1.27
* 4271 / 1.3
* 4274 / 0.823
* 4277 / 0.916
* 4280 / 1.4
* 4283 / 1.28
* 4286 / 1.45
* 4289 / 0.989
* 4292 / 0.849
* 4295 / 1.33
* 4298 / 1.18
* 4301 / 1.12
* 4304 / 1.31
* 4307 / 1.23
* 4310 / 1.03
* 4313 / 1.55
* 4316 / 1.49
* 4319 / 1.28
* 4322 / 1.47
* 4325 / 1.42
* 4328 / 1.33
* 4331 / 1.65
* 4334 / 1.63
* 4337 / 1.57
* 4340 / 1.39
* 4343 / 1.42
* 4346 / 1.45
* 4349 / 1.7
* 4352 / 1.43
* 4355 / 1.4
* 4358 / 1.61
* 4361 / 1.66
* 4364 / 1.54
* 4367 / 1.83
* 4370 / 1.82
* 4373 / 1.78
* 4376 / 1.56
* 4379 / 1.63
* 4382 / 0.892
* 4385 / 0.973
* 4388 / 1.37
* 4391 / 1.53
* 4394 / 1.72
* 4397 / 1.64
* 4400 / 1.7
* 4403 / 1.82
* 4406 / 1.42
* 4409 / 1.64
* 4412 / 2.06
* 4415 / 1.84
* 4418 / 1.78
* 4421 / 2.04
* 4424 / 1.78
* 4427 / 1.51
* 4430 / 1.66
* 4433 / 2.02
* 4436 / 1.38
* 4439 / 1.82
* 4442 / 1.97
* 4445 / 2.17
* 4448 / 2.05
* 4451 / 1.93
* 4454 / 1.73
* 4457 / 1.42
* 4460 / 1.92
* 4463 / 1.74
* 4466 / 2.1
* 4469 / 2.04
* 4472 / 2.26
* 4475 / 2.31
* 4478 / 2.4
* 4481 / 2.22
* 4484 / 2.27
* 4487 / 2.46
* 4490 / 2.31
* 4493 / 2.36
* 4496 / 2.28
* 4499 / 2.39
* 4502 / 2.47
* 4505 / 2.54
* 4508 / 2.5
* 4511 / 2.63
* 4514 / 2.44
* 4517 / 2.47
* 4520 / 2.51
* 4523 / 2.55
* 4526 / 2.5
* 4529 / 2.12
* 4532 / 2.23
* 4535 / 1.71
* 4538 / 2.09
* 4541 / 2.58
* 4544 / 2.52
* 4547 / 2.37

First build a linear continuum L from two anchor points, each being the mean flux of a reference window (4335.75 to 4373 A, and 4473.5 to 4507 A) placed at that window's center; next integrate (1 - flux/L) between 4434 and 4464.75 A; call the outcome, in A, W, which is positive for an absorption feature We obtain 4.5 A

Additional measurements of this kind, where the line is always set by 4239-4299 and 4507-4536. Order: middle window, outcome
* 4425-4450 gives 1.64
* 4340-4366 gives -0.06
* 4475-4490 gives -1.07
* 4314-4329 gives -0.51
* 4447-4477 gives 1.73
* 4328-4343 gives -0.97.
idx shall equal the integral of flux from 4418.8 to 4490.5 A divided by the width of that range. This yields 1.97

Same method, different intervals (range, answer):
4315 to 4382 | 1.53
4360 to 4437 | 1.64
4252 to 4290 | 1.12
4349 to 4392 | 1.51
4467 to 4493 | 2.28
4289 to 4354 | 1.36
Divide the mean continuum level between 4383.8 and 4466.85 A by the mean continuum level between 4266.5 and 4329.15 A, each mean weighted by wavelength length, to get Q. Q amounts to 1.41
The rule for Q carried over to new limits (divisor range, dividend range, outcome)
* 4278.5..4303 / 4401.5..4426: 1.49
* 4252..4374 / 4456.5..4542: 1.70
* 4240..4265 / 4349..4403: 1.54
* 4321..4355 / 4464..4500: 1.52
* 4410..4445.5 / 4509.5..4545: 1.29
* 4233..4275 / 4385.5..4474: 1.78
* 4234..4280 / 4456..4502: 2.14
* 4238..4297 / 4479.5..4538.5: 2.17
